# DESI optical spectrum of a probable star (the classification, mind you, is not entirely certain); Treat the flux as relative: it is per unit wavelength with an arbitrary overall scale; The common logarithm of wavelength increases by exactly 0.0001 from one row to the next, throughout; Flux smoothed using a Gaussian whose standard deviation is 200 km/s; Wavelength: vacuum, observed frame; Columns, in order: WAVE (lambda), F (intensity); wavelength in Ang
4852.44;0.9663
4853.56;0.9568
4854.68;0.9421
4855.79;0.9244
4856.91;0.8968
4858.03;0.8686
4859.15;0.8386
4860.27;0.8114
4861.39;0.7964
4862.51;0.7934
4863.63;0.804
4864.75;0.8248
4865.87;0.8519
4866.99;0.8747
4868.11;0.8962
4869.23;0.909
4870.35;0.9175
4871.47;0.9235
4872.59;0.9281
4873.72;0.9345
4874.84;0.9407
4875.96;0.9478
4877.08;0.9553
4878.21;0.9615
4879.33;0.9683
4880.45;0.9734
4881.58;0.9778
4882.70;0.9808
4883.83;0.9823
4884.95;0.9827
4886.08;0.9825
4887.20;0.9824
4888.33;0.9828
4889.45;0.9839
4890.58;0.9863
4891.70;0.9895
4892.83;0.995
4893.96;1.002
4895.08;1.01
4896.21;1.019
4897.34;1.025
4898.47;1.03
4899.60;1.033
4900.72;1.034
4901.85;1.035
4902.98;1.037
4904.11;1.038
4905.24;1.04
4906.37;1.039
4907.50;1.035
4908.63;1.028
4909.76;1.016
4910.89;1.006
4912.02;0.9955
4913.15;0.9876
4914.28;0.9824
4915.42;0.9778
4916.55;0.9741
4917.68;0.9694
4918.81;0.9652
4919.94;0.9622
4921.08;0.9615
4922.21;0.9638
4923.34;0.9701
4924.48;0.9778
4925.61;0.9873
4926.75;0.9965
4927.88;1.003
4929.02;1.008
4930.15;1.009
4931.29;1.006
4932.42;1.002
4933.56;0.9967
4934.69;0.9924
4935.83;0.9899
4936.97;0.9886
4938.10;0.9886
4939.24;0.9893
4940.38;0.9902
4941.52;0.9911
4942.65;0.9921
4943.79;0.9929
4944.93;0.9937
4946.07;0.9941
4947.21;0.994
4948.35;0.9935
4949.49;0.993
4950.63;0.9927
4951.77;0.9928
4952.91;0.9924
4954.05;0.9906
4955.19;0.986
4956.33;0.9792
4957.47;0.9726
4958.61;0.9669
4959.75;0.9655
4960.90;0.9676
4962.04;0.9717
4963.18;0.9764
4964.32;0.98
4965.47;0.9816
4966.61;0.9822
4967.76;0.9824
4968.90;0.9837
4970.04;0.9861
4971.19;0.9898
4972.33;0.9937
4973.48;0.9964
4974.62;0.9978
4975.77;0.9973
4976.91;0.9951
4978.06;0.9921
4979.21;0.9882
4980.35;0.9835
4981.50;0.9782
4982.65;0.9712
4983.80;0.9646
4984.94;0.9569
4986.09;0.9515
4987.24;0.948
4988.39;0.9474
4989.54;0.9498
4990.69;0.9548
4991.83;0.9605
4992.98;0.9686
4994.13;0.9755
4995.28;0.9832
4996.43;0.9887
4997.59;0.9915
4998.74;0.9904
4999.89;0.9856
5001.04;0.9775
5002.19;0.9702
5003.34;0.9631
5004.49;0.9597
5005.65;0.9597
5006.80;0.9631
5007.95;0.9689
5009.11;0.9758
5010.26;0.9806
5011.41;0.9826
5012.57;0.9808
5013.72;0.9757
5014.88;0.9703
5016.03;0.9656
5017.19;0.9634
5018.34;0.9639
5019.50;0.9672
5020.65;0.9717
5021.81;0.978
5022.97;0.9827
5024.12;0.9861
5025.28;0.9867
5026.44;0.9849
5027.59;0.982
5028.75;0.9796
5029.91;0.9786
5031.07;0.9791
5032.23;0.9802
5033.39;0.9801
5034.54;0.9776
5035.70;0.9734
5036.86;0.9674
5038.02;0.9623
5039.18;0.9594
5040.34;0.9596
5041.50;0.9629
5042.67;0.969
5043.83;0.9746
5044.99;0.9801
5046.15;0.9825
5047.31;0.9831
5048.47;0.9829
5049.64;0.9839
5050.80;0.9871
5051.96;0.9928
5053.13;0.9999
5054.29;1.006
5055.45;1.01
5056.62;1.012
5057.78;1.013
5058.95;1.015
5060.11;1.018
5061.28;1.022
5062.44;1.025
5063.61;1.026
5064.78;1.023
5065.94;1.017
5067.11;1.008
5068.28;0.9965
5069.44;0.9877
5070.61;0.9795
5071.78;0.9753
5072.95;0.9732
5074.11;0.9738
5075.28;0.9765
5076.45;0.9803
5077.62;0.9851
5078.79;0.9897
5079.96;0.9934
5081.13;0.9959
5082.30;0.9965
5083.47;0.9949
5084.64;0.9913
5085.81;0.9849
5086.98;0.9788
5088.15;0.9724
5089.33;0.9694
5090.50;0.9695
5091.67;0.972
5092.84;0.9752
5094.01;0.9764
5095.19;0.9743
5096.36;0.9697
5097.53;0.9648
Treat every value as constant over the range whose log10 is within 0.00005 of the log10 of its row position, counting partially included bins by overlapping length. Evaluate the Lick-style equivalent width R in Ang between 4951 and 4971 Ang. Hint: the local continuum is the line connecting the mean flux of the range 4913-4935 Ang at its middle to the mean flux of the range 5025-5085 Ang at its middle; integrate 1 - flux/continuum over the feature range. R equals 0.12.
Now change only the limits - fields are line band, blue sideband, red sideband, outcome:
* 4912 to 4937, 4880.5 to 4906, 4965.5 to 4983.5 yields 0.3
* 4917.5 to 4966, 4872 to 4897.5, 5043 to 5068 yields 0.0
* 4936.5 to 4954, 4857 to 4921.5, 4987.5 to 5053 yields -0.5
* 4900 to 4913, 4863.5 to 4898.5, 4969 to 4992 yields -0.9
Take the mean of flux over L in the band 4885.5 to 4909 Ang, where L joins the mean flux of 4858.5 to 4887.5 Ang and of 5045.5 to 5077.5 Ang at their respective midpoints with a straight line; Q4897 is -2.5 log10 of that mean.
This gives -0.102 mag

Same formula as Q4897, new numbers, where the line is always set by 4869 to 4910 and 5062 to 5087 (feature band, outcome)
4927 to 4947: -0.01 mag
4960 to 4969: 0.02 mag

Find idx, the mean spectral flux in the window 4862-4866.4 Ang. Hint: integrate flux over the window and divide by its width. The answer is 0.819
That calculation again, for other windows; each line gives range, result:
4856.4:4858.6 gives 0.881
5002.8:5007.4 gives 0.962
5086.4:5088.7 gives 0.976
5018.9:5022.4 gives 0.971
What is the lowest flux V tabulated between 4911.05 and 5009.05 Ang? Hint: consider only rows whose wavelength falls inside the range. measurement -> 0.9474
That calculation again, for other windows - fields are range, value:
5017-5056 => 0.9594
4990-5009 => 0.9548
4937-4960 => 0.9655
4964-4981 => 0.98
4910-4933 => 0.9615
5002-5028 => 0.9597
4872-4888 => 0.9281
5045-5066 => 0.9825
